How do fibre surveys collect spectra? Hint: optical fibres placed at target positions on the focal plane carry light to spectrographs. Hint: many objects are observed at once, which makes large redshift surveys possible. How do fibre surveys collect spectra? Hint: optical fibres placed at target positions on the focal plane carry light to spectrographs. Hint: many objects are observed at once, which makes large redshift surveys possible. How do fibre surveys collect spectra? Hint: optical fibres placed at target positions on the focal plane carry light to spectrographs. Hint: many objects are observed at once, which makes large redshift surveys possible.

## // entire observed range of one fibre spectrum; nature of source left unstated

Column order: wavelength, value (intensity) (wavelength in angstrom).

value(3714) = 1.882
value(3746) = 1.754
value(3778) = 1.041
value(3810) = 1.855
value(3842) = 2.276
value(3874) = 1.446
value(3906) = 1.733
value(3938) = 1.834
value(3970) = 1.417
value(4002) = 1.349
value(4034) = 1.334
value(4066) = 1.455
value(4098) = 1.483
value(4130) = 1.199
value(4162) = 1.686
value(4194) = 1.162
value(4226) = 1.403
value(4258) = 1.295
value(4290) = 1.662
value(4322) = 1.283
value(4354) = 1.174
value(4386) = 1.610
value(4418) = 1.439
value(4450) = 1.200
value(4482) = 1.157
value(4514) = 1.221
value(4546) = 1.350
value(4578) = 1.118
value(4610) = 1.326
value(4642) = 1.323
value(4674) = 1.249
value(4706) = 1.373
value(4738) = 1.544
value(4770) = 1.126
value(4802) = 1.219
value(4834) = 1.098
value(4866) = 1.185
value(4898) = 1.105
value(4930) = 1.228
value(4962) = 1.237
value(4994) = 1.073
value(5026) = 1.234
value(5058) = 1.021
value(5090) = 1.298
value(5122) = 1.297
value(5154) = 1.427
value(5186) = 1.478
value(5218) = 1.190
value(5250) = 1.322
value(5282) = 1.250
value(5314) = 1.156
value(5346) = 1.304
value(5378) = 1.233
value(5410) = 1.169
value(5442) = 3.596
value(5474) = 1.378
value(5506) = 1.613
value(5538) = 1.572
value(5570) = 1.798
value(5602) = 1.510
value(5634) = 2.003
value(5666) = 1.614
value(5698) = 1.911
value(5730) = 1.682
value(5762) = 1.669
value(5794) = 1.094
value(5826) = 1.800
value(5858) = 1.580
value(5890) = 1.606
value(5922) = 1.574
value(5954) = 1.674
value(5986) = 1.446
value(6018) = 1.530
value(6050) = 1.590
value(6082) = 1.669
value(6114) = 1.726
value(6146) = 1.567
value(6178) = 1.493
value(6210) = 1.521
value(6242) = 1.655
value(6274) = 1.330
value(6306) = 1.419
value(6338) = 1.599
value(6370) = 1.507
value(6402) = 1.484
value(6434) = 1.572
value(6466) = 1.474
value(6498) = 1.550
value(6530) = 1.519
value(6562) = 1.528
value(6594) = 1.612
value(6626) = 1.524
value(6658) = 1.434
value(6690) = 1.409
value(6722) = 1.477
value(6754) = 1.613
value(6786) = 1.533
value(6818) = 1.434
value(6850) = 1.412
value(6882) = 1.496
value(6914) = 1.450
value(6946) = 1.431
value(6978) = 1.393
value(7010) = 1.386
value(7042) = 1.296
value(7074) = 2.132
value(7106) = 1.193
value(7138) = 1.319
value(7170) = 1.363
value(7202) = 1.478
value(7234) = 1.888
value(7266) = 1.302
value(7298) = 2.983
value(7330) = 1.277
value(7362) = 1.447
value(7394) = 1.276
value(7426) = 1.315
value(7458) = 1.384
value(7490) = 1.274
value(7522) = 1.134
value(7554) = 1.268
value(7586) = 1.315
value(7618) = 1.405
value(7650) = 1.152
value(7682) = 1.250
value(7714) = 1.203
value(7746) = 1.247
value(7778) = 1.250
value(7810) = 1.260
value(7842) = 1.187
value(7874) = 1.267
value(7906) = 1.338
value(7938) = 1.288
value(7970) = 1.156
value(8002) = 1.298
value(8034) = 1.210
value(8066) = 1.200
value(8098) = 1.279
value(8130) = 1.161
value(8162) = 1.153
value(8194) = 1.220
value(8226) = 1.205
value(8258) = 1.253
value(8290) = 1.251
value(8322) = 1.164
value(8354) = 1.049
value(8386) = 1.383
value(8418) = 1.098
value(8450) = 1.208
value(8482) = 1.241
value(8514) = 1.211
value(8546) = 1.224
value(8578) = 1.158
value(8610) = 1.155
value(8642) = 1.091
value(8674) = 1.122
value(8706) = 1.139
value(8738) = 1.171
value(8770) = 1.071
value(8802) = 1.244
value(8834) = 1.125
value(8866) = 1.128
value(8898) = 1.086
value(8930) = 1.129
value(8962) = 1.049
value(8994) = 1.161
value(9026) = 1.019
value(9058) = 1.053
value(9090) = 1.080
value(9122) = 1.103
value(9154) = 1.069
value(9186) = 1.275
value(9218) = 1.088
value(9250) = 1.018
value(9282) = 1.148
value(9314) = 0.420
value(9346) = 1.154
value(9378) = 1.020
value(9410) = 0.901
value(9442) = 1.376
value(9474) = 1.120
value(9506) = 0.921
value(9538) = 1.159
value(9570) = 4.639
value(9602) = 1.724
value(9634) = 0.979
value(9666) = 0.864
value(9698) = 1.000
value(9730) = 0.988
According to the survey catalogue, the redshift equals 0.46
